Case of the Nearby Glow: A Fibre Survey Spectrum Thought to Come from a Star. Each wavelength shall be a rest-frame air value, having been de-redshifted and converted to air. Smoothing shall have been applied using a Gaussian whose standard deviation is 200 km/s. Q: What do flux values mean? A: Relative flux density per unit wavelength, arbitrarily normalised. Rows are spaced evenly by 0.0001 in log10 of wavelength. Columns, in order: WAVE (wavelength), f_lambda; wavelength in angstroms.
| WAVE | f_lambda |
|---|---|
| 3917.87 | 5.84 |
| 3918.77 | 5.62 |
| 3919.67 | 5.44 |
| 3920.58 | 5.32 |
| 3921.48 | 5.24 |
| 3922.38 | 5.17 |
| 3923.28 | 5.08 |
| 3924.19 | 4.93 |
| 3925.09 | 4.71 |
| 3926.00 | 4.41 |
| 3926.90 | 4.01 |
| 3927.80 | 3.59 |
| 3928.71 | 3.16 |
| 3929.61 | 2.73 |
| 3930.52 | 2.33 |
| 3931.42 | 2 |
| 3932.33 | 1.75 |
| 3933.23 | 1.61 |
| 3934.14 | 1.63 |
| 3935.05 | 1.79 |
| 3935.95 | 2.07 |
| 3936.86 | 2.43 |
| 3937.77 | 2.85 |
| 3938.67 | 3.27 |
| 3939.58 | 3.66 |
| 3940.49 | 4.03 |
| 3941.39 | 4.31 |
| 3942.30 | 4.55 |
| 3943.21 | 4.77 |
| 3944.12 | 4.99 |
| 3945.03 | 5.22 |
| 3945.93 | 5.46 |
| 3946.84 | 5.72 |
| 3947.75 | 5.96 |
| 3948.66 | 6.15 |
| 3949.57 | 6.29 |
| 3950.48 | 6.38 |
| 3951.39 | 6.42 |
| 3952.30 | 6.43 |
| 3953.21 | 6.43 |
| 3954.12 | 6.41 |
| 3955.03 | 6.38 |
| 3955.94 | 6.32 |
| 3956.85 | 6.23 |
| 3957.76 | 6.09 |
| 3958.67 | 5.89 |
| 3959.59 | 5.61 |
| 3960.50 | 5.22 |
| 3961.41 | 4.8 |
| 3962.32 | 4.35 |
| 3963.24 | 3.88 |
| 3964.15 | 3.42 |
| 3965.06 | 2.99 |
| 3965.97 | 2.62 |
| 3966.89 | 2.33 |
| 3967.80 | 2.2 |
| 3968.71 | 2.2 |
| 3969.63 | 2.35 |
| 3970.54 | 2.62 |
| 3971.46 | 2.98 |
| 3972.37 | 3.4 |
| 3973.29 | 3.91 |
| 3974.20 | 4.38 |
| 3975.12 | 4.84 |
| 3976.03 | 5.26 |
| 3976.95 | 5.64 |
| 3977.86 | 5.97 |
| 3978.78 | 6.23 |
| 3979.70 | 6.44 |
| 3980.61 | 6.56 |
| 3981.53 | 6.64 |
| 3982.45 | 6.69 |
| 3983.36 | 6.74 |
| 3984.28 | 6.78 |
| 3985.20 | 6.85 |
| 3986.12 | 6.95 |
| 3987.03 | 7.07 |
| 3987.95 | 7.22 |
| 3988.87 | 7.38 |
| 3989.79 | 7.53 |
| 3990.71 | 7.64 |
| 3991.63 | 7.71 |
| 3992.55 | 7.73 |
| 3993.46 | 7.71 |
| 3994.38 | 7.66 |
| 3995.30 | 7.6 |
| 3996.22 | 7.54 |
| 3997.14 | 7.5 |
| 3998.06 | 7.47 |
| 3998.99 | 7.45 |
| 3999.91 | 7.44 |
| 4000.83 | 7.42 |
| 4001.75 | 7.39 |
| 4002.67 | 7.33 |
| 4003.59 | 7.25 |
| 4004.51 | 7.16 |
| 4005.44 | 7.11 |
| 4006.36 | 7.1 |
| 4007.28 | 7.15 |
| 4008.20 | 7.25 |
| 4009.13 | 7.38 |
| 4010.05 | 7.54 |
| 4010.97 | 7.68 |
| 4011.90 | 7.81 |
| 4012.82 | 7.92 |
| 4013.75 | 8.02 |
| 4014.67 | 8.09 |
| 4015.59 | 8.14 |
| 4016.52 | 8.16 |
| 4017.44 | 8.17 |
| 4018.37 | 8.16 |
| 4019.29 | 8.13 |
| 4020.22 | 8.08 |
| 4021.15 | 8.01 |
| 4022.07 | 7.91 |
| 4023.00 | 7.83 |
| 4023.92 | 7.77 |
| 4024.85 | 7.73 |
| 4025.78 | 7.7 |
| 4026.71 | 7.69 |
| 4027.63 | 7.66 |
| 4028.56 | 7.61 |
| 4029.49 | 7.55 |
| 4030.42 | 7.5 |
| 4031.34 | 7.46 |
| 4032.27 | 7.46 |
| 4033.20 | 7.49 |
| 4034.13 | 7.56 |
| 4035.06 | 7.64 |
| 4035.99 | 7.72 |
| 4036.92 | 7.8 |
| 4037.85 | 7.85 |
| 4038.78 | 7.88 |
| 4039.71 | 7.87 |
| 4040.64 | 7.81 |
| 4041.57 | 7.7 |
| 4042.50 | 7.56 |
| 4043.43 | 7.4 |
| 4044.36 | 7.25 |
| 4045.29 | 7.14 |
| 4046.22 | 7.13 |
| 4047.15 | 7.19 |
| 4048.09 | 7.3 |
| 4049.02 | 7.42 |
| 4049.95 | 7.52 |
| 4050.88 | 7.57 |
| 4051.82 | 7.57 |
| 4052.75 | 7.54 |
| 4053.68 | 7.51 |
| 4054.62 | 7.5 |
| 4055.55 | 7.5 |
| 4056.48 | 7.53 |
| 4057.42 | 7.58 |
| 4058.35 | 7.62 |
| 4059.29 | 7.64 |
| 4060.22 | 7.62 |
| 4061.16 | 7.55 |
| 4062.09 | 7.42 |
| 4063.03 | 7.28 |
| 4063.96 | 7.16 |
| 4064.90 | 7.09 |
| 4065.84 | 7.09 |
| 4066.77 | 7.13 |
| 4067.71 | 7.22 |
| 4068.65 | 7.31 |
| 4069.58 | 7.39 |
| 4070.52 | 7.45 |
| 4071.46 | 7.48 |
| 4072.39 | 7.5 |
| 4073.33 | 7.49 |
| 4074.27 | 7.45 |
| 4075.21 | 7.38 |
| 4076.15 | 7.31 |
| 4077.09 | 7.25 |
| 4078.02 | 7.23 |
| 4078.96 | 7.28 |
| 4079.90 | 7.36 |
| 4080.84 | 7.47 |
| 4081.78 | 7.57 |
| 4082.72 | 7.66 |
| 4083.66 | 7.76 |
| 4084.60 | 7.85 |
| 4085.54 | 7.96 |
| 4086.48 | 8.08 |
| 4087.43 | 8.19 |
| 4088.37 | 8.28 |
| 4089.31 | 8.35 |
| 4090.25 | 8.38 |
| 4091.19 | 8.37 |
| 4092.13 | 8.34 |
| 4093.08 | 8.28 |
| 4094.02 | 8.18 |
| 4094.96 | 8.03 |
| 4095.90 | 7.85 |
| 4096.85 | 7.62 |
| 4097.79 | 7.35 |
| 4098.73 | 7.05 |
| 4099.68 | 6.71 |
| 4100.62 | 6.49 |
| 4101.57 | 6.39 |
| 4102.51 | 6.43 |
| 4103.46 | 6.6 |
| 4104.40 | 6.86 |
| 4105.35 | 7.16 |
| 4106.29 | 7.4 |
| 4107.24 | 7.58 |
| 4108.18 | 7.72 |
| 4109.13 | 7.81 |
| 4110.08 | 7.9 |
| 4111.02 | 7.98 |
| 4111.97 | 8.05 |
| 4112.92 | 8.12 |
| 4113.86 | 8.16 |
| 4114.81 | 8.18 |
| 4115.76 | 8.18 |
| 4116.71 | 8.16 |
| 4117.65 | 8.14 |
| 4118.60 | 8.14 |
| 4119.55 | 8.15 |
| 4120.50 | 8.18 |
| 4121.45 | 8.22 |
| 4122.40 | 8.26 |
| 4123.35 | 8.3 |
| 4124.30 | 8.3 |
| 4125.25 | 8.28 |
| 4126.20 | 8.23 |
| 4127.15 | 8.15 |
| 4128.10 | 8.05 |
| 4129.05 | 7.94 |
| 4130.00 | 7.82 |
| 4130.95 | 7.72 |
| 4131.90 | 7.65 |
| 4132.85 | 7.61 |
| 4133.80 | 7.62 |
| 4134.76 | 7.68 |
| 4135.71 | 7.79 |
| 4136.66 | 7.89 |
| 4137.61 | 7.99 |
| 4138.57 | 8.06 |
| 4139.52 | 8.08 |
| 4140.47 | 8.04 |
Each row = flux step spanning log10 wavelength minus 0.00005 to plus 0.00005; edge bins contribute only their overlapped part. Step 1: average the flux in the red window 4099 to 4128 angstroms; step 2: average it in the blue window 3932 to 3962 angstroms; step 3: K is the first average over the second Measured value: 1.6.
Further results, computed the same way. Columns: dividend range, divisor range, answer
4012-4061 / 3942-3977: 1.60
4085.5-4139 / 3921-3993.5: 1.61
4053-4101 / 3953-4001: 1.32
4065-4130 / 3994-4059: 1.01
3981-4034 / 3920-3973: 1.78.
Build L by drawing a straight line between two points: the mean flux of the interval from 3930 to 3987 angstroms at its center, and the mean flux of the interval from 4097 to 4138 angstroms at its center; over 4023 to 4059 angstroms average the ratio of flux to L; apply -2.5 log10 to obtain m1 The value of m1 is -0.209 mag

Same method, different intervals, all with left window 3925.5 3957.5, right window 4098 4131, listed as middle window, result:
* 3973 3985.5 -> -0.17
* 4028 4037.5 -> -0.23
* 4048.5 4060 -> -0.15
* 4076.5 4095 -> -0.10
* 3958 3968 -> 0.18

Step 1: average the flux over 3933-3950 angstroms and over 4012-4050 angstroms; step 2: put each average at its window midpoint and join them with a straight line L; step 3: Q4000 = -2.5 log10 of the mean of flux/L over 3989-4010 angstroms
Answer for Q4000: -0.160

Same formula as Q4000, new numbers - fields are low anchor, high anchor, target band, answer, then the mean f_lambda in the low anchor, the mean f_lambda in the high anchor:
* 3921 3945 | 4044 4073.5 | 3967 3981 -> 0.13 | 3.54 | 7.4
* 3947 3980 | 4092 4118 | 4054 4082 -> -0.08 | 4.86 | 7.59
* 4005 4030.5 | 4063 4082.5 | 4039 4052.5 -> 0.01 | 7.75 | 7.34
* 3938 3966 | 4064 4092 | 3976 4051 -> -0.17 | 5.19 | 7.6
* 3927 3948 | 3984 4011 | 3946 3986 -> 0.00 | 3.46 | 7.37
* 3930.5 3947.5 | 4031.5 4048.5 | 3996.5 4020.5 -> -0.21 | 3.45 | 7.54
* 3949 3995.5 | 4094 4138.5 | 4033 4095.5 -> -0.10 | 5.59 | 7.74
